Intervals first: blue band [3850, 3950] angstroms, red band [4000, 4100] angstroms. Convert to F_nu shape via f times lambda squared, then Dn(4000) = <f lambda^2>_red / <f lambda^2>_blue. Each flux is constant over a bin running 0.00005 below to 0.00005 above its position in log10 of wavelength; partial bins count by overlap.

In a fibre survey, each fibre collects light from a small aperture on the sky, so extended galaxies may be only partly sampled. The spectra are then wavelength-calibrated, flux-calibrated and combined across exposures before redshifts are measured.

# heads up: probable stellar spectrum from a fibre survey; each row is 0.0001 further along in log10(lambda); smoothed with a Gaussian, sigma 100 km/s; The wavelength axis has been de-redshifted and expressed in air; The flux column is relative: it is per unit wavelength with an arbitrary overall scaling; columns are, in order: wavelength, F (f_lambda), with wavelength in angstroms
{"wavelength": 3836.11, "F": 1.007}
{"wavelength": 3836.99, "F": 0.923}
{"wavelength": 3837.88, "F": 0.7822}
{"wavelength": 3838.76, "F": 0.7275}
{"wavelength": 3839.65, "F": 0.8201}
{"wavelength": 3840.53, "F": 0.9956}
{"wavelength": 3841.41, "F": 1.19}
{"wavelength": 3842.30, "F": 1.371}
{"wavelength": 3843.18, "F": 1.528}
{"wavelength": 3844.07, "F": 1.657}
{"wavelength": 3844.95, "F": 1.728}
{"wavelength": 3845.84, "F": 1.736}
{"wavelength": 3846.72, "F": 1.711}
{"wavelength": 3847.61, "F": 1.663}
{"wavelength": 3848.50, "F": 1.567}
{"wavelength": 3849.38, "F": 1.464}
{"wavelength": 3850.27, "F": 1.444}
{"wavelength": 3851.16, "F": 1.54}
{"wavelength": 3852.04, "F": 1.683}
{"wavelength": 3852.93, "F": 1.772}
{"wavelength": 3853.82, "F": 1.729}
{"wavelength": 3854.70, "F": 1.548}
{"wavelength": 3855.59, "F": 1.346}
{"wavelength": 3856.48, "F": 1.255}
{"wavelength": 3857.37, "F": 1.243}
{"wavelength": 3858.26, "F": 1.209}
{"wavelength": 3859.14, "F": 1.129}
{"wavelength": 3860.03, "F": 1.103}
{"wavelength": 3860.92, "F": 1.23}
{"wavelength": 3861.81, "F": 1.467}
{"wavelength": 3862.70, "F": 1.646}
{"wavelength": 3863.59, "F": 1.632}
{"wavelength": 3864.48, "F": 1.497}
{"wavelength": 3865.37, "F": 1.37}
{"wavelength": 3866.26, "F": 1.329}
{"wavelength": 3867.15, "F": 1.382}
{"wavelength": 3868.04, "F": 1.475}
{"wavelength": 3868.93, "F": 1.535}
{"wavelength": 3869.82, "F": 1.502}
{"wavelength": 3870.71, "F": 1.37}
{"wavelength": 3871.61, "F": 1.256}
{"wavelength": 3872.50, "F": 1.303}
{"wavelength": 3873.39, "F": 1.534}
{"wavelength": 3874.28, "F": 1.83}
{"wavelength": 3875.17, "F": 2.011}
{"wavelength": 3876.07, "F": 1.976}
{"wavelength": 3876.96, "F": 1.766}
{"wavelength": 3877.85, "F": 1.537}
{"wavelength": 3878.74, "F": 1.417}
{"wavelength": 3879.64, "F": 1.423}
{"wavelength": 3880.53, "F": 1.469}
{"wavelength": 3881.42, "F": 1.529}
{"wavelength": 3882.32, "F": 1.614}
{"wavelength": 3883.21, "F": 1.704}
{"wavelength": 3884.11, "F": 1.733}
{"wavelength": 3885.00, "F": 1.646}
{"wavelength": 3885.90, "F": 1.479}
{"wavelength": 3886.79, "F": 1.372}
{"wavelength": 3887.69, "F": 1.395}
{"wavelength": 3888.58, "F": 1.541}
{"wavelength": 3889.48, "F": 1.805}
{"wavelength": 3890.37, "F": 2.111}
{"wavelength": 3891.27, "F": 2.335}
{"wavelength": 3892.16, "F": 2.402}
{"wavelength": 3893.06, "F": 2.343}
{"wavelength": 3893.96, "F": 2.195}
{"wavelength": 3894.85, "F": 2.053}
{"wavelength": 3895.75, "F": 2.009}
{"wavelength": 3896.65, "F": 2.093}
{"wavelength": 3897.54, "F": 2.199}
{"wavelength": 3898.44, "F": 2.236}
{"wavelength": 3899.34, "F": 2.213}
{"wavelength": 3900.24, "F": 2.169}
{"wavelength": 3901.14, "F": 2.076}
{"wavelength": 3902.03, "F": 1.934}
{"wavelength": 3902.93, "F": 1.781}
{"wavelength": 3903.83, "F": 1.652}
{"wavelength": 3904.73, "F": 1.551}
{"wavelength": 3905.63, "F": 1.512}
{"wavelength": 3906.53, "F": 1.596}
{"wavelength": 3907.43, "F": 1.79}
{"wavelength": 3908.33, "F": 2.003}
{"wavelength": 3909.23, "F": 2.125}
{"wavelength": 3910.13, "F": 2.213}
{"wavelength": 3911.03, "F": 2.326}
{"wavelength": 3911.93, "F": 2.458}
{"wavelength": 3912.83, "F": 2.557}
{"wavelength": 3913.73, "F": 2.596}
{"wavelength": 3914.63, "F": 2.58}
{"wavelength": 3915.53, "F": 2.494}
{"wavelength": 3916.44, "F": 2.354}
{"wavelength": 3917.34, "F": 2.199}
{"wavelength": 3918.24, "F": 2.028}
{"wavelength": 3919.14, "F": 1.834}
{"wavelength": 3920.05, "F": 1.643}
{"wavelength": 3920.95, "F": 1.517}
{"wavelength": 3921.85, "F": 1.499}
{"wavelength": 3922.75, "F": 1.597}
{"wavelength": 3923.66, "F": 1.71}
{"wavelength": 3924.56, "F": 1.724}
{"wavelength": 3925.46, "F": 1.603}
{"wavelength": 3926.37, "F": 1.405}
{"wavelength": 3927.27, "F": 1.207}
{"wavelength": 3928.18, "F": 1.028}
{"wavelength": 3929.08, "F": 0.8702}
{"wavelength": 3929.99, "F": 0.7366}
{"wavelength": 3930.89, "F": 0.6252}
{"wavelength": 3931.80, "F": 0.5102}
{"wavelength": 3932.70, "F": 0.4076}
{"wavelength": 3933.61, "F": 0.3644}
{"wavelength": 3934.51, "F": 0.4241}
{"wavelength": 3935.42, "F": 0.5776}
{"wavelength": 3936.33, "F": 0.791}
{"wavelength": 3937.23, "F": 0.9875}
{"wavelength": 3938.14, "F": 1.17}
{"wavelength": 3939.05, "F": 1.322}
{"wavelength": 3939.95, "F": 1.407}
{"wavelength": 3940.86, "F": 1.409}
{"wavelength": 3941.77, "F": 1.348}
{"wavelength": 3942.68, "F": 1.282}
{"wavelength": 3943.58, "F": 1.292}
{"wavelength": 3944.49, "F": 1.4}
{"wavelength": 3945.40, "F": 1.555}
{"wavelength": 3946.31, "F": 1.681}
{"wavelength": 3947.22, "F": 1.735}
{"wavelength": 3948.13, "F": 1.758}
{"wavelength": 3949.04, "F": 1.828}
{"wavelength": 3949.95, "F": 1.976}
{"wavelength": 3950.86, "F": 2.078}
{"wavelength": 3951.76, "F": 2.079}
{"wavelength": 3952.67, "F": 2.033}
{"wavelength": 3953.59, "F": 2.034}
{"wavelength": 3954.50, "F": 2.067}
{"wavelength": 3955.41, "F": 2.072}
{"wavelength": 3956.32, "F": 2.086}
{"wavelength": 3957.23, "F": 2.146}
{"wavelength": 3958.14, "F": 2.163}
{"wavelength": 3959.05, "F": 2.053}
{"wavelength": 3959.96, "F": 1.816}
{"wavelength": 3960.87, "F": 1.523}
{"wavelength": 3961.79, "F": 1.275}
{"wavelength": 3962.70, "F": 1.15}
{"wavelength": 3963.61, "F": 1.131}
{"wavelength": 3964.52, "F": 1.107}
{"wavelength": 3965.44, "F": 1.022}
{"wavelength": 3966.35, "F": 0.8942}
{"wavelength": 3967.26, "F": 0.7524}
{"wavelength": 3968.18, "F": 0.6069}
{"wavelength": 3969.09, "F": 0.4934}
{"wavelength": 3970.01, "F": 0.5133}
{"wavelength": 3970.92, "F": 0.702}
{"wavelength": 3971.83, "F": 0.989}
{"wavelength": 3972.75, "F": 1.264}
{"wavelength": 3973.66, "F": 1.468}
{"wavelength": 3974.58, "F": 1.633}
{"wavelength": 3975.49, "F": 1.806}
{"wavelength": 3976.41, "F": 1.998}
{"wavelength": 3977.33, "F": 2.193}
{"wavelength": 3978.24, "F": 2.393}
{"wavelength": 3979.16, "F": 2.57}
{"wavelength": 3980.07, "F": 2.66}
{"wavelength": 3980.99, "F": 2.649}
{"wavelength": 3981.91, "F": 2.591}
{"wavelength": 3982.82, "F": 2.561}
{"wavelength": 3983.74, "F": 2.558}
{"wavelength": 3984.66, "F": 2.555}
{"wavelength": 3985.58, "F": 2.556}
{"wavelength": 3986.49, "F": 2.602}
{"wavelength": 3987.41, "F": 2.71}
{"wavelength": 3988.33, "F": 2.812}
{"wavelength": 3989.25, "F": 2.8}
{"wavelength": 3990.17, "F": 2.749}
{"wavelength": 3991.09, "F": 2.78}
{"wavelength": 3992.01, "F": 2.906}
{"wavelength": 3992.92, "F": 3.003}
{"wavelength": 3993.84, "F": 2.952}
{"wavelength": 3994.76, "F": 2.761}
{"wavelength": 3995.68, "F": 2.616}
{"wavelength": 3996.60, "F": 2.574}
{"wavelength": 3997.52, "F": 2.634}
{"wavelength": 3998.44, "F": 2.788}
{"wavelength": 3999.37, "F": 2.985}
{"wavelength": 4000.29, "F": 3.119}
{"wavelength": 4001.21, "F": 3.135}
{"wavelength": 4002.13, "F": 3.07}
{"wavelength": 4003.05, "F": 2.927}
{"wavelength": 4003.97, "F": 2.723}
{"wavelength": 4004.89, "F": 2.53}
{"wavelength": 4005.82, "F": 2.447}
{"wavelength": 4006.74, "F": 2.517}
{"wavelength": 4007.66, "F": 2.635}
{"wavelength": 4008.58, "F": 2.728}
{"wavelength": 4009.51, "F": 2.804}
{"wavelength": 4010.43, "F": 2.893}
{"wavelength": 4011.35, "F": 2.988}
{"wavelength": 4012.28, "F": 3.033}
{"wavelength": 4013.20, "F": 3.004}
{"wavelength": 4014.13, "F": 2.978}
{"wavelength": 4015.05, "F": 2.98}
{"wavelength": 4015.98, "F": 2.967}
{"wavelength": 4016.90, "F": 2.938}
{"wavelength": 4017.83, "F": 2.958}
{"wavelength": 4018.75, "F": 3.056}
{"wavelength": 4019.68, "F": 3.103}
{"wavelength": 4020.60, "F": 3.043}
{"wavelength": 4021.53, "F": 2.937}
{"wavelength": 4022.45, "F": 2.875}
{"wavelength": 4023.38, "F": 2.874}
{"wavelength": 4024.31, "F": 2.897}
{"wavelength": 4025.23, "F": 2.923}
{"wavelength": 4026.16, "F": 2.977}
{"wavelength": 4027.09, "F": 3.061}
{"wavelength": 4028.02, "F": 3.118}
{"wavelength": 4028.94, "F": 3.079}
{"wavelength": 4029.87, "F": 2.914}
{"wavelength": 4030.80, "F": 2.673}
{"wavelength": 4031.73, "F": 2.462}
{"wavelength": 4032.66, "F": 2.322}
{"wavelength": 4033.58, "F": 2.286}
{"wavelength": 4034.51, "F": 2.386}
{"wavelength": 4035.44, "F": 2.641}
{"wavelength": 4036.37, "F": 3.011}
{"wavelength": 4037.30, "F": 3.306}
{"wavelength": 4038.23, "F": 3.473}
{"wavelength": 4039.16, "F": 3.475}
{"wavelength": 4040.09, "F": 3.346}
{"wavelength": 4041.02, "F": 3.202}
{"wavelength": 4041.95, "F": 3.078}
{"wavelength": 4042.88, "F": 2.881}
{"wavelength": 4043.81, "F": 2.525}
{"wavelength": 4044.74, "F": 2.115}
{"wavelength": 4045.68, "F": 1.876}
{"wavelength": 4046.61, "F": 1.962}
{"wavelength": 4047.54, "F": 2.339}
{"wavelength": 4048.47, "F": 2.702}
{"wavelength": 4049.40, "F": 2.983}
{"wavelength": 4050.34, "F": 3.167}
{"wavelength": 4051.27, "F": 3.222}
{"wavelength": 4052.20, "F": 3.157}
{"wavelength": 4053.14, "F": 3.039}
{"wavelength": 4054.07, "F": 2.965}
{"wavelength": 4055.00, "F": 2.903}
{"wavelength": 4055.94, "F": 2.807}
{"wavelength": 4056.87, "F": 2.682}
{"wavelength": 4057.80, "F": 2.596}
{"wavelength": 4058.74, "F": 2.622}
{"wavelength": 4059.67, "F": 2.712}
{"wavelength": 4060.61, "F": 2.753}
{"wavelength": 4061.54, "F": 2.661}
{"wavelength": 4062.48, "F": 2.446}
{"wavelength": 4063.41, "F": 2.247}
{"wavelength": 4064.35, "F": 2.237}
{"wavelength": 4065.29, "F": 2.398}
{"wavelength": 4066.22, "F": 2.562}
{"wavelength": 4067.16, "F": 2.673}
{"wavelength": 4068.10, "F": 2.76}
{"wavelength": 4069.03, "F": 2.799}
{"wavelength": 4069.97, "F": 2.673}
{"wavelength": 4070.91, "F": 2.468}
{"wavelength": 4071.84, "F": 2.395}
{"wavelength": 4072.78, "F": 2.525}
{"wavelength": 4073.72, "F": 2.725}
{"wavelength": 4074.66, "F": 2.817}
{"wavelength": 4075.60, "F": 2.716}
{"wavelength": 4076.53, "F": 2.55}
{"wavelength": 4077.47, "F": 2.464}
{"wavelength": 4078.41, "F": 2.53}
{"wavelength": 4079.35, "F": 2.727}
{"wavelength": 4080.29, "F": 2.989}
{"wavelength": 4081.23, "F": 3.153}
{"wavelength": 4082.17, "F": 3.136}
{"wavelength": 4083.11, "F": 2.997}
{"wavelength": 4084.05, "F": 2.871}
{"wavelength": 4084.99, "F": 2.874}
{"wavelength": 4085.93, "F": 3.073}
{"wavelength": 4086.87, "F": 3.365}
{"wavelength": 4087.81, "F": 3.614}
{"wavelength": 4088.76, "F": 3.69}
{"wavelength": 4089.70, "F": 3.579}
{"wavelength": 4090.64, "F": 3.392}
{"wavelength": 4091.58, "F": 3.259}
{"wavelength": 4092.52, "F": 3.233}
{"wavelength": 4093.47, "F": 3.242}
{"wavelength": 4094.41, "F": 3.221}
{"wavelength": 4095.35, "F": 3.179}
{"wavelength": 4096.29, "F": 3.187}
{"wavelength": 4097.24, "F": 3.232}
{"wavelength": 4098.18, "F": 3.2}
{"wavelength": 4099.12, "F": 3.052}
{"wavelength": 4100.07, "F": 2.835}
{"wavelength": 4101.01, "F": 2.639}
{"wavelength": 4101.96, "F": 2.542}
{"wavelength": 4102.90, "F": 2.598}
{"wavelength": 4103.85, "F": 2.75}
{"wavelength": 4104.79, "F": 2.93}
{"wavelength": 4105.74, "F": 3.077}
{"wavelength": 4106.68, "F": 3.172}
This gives 1.9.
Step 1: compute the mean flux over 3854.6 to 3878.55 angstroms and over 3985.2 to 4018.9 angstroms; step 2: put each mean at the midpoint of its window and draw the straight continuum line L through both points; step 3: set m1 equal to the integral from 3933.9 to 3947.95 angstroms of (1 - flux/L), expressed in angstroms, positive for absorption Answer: 6.30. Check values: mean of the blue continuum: 1.46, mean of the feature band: 1.23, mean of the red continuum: 2.83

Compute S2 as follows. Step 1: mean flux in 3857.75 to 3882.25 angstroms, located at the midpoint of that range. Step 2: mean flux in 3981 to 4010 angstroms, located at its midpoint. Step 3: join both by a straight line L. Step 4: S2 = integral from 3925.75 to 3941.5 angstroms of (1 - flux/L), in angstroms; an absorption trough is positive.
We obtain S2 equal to 9.0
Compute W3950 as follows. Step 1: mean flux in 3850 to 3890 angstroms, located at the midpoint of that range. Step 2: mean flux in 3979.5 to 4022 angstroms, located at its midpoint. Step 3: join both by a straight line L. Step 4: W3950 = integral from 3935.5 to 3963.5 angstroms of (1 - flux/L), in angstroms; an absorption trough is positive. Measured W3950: 8.24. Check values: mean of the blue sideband 1.51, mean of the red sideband 2.81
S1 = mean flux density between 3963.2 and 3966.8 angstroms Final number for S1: 1.04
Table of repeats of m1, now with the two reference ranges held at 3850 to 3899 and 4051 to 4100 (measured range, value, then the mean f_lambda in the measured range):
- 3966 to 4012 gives 0.56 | 2.34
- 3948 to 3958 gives 0.46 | 2.03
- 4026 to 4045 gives -1.72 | 2.88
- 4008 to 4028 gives -3.35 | 2.95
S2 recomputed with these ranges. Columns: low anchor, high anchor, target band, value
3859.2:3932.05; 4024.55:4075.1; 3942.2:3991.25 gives 8.3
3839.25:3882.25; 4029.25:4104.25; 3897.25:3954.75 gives 7.6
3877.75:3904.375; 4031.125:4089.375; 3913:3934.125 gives 5.3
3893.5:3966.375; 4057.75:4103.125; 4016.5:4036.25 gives -3.3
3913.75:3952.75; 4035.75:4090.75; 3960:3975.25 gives 6.3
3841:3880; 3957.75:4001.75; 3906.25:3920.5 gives -3.4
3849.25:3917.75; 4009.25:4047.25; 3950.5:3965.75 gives 3.7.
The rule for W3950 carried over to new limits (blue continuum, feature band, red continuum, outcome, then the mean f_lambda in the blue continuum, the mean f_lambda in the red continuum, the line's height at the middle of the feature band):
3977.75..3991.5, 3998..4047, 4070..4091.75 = -1.71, 2.63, 2.94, 2.76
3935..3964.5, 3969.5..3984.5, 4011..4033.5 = 1.40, 1.6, 2.91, 2.09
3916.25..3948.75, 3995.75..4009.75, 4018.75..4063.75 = -3.04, 1.3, 2.81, 2.28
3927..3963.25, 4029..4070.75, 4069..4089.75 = -2.87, 1.41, 2.89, 2.56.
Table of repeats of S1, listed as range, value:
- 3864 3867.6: 1.4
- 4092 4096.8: 3.21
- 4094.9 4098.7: 3.2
